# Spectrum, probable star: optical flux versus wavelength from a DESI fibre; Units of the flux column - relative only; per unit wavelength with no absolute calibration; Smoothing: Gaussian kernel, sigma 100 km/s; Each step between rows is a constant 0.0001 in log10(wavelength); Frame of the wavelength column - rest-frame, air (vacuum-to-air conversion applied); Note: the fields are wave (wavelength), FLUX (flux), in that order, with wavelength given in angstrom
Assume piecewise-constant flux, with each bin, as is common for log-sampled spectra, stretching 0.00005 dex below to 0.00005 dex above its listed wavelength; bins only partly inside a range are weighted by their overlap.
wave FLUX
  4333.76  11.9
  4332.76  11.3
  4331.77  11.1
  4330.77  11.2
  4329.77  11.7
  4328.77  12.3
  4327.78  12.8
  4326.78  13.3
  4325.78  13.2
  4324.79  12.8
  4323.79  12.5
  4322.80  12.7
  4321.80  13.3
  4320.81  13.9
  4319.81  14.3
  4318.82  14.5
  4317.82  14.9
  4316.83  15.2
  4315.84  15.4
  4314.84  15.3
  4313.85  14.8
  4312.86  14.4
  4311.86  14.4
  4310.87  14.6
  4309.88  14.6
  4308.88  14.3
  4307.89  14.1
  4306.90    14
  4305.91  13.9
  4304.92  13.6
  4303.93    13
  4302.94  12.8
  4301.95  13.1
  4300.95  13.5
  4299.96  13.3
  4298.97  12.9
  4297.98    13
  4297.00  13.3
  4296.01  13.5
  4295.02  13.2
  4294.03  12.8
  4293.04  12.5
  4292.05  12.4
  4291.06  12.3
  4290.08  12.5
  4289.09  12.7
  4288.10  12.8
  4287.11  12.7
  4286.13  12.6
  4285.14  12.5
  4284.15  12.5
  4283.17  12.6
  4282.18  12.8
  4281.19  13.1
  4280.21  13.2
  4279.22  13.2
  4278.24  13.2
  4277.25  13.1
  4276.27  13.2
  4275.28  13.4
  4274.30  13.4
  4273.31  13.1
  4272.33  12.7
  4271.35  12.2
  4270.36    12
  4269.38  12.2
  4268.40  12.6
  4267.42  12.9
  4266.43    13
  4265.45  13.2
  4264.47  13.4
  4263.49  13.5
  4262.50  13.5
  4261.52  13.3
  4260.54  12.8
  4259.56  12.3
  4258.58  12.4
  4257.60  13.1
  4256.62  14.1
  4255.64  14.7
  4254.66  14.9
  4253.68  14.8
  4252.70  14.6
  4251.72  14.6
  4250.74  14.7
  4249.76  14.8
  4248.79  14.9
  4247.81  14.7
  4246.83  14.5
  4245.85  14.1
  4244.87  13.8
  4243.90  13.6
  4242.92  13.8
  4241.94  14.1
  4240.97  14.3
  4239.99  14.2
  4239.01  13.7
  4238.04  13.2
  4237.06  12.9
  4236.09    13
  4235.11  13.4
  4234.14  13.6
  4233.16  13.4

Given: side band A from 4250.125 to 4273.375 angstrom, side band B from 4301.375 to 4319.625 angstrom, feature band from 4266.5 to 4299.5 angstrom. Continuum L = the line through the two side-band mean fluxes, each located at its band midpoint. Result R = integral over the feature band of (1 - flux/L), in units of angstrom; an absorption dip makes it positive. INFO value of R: 2.2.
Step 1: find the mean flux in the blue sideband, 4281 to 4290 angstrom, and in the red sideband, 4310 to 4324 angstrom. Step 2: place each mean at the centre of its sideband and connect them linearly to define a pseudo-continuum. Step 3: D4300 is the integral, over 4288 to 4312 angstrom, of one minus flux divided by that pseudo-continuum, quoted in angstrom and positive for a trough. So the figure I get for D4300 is 0.2 angstrom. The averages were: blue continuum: 12.7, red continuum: 14.4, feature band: 13.3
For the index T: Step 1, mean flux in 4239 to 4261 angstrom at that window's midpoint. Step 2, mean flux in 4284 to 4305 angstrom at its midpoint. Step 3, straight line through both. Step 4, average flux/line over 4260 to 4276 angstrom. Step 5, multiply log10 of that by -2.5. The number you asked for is 0.05 mag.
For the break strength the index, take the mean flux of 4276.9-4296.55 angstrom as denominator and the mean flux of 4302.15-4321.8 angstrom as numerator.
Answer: 1.1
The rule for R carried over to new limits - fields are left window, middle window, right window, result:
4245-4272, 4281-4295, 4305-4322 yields 1.43 angstrom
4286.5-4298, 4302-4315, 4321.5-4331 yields -1.40 angstrom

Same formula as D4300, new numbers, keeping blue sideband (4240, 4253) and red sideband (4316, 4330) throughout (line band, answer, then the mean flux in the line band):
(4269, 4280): 0.88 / 12.9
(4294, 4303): 0.38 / 13.2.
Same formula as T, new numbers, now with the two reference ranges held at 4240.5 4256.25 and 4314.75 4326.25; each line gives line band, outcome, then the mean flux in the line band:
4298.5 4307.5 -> 0.06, 13.4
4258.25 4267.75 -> 0.10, 13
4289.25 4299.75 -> 0.10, 12.9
